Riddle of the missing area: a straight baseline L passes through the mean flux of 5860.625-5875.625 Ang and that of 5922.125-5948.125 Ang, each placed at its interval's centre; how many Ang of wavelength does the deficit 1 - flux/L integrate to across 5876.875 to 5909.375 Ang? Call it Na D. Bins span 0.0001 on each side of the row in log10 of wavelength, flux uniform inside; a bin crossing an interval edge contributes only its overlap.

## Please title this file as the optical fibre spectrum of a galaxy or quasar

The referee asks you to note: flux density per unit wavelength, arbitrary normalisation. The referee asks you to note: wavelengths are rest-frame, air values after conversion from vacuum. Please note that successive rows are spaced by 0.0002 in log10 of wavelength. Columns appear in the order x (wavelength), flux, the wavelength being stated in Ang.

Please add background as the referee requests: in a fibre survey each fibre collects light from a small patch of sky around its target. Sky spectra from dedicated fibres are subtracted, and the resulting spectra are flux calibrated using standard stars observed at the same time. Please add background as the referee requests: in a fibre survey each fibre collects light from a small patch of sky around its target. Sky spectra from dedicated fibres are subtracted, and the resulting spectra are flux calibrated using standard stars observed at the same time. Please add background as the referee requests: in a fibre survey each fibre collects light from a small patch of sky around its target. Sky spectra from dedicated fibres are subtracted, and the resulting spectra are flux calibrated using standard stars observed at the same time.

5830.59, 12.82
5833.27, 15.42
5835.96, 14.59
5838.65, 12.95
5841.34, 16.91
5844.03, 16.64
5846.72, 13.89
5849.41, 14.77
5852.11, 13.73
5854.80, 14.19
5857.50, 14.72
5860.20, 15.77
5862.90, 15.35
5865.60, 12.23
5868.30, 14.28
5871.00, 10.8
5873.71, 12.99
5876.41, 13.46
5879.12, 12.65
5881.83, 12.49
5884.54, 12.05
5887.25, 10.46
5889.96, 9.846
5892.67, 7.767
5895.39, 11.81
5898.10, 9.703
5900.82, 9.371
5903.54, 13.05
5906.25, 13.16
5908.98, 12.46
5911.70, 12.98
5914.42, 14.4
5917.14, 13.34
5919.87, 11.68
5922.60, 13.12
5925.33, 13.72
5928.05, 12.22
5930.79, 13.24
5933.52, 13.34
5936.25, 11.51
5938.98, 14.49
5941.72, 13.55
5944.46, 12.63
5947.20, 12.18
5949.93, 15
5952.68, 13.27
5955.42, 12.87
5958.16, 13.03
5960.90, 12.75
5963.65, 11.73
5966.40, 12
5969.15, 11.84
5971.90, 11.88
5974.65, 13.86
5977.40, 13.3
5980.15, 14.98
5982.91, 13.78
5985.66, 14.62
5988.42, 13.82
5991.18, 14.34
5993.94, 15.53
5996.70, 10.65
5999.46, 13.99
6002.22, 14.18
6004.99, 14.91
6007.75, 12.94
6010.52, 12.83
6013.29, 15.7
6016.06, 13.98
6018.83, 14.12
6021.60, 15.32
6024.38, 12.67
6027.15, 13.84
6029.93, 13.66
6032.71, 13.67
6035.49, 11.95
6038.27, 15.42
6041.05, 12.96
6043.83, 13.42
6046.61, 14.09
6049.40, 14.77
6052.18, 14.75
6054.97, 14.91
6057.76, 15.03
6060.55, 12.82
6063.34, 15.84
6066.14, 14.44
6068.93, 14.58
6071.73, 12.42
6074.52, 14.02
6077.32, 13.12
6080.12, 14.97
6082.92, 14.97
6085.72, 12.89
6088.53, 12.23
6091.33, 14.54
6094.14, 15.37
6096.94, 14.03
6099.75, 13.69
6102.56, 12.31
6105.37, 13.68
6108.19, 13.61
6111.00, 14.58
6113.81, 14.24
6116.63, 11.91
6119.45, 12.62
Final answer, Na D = 4.8 Ang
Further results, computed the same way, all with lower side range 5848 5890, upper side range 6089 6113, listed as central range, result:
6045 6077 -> -1.1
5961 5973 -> 1.4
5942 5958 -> 0.3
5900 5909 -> 0.8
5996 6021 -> -0.4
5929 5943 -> 0.2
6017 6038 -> 0.0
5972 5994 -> -0.8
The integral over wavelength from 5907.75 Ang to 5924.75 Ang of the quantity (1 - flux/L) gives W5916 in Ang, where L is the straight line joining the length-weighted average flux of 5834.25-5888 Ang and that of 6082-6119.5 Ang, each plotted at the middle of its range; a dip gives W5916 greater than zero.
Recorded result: 0.89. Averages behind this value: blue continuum 13.8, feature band 13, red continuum 13.6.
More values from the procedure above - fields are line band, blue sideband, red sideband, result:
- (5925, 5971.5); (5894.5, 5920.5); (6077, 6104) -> -1.1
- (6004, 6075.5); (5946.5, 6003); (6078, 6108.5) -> -2.3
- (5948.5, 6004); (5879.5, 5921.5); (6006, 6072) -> -1.8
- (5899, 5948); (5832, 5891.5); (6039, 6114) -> 3.4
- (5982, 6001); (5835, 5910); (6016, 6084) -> -0.2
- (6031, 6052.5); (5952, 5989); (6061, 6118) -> -0.4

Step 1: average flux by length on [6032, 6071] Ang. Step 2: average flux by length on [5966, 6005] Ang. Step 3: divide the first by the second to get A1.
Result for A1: 1.04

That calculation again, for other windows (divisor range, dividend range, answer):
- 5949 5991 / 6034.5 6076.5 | 1.06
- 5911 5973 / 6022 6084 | 1.09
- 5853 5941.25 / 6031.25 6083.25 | 1.12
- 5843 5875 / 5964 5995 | 0.96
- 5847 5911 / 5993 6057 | 1.11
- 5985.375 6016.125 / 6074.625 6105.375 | 0.99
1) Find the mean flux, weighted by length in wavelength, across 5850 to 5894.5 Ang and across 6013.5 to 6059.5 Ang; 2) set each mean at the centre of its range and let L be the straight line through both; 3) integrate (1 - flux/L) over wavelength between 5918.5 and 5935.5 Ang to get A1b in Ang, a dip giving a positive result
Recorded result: 0.4 Ang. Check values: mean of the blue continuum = 12.7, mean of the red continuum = 14.1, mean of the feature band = 12.8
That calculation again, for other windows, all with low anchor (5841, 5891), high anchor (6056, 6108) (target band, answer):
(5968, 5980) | 0.65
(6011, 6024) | -0.64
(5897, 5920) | 2.17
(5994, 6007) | 0.14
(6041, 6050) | 0.01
